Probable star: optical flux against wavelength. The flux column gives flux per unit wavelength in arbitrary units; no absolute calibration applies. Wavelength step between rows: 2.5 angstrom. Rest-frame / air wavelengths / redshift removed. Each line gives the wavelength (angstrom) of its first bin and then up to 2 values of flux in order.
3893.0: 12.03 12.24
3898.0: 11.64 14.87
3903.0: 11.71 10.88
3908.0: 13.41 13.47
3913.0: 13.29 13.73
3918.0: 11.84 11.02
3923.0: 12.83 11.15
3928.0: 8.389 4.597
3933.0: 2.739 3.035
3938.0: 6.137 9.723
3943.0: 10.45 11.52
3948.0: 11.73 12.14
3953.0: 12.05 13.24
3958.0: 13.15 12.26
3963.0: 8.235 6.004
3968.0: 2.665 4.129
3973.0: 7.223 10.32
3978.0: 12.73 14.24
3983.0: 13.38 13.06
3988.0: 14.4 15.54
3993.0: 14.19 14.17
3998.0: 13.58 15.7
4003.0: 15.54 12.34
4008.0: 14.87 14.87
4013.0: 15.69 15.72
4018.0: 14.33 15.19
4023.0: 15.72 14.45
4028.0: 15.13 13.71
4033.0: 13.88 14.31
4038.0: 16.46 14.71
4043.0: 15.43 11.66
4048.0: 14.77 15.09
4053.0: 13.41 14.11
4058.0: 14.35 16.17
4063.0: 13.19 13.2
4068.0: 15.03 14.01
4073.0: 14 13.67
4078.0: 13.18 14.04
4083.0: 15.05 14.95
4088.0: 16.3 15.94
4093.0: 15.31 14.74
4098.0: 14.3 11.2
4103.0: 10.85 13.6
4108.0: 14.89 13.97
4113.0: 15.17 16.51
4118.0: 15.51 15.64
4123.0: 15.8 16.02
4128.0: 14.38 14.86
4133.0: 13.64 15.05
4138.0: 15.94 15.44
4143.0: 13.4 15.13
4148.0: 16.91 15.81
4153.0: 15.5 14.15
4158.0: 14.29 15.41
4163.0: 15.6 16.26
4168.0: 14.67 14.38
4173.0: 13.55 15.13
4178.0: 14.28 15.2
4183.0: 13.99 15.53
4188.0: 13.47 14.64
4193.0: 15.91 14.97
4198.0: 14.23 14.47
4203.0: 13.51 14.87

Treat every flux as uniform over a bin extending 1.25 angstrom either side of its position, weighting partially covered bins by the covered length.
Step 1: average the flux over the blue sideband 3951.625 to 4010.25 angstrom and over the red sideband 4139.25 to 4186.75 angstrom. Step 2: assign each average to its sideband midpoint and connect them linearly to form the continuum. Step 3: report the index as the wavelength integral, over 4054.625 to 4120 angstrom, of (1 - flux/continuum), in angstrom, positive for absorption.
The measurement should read -3.2 angstrom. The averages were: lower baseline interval 11.9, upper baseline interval 15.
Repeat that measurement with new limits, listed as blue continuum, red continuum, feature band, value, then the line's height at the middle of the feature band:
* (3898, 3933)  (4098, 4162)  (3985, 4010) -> -3.5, 12.6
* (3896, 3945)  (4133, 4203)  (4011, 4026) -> -3.8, 12.1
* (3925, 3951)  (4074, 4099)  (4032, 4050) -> -2.5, 12.7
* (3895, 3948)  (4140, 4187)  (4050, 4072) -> -2.1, 13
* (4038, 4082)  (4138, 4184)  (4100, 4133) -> 0.2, 14.6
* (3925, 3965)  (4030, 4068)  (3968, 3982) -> 2.2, 10.8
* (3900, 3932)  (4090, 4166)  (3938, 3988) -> 7.4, 12.2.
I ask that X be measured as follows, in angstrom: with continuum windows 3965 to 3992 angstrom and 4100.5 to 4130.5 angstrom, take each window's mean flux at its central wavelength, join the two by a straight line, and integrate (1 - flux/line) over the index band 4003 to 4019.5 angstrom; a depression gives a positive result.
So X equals -4.7 angstrom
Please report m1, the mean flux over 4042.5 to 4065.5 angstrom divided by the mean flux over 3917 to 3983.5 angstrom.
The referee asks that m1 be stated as 1.5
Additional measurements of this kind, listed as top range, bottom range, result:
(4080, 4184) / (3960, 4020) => 1.20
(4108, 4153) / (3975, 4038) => 1.06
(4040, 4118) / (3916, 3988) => 1.46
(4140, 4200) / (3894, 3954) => 1.40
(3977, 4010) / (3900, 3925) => 1.12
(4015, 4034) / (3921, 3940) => 2.03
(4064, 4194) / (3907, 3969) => 1.48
